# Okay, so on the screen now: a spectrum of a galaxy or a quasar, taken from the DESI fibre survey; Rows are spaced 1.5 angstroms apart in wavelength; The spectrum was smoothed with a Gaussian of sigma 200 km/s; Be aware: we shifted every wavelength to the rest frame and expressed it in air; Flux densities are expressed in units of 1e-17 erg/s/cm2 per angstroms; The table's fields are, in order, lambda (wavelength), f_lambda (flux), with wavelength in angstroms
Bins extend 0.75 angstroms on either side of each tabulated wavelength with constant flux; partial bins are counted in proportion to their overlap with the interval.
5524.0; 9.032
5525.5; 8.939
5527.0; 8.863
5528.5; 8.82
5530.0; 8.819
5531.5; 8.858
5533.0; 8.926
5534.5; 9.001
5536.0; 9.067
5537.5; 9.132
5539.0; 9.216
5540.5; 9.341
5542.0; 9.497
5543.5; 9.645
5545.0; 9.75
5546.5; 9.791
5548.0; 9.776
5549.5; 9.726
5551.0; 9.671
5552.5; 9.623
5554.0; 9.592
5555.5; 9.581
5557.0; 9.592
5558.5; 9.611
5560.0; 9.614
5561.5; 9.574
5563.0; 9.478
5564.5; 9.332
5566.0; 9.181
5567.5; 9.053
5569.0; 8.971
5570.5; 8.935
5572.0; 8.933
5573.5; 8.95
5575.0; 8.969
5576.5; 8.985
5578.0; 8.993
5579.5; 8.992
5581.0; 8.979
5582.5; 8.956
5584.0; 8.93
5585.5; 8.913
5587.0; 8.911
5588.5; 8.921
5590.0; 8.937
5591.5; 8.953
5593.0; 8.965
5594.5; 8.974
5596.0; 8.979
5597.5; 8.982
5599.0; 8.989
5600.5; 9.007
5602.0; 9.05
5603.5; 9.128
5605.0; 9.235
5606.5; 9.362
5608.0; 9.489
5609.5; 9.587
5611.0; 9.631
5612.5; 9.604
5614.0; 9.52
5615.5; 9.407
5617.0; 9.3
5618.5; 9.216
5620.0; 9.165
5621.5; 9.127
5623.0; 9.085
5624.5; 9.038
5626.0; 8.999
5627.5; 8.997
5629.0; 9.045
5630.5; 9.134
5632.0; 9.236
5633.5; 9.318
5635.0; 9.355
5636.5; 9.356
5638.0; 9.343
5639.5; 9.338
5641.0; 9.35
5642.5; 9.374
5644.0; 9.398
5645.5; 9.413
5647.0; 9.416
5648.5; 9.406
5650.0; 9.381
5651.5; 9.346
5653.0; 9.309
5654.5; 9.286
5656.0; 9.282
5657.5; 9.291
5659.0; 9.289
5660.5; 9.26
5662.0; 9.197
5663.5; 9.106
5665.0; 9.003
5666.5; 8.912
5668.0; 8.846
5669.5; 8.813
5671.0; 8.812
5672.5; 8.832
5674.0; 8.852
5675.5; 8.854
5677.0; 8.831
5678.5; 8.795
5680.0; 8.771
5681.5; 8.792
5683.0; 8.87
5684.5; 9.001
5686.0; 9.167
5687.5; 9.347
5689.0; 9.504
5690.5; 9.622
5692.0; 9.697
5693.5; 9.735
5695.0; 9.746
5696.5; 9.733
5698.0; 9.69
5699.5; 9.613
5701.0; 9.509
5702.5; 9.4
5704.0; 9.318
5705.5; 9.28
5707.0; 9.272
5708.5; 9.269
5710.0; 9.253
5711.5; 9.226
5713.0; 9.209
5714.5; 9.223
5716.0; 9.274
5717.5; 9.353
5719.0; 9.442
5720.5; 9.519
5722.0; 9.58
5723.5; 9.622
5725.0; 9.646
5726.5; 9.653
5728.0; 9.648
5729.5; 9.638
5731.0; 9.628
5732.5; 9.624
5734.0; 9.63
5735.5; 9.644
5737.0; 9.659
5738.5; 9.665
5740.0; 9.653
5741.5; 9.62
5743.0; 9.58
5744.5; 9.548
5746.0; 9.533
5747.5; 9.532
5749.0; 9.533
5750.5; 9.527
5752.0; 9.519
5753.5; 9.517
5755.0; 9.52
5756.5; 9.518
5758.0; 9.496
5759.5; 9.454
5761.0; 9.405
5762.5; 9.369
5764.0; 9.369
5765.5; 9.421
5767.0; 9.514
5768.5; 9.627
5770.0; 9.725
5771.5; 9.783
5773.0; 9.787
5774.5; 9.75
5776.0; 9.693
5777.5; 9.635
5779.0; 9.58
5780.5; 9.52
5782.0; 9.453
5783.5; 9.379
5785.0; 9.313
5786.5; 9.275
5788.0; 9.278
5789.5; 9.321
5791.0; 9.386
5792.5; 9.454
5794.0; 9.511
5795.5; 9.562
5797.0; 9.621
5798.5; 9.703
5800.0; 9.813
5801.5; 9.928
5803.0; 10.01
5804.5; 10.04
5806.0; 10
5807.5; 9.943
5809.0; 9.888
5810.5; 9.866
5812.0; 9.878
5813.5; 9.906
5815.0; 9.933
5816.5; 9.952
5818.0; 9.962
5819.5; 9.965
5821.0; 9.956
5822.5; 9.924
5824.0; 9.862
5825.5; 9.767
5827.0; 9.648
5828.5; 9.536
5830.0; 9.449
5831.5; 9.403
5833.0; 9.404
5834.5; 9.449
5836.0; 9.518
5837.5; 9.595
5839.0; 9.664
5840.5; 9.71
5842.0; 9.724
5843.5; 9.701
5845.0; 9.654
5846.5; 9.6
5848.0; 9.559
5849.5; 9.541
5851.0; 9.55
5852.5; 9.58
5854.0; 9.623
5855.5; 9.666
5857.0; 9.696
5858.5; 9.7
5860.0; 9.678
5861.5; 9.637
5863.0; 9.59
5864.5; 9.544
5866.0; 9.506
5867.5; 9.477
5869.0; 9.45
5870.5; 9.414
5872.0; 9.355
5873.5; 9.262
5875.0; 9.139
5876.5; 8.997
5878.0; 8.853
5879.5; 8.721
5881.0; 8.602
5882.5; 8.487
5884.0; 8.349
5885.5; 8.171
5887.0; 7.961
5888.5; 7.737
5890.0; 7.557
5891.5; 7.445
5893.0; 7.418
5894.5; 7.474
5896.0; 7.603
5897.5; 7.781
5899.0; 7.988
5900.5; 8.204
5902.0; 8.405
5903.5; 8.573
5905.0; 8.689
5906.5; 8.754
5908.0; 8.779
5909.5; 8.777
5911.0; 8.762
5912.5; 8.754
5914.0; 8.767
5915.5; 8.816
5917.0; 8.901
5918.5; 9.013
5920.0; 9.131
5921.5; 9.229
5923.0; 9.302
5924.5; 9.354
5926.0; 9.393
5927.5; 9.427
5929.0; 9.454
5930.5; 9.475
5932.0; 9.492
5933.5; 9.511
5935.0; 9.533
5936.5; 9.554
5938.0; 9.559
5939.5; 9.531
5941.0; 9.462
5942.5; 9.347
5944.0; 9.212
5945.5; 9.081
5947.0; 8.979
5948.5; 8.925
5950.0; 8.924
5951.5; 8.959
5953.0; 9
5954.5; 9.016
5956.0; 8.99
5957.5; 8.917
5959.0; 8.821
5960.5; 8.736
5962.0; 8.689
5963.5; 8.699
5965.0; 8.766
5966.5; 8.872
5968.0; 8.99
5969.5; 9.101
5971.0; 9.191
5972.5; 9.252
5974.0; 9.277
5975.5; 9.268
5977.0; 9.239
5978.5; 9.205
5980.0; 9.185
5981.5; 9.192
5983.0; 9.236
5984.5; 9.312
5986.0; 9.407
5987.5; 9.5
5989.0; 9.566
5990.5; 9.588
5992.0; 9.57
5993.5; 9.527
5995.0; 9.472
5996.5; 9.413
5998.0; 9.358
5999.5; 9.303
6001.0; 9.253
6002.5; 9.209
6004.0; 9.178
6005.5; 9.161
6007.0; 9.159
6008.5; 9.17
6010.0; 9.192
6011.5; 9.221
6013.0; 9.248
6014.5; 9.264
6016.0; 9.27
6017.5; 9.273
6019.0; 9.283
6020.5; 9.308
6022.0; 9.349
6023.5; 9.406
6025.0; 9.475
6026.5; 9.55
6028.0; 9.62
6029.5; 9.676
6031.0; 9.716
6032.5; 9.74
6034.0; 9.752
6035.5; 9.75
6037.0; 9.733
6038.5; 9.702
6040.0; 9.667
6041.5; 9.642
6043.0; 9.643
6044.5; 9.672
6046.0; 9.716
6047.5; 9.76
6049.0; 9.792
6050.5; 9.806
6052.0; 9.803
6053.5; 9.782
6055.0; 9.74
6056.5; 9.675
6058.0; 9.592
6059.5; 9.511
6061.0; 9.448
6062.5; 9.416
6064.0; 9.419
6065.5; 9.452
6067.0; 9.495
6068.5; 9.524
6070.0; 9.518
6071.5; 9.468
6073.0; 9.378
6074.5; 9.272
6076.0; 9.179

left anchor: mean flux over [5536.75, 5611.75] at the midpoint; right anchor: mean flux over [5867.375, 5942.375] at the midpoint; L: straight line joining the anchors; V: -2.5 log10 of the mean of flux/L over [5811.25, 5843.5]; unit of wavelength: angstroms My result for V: -0.10 mag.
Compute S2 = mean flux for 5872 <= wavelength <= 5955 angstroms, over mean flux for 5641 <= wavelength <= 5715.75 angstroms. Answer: 0.95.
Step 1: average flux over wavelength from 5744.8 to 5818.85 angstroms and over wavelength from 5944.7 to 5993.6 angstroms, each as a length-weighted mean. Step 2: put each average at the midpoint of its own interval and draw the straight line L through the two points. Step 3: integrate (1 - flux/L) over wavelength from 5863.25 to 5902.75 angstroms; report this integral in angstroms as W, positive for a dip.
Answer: 3.6 angstroms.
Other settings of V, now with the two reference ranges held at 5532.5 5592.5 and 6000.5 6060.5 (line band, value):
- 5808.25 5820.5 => -0.06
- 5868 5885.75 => 0.06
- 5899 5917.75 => 0.09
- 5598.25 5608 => 0.01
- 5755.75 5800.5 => -0.02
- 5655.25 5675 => 0.03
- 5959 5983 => 0.05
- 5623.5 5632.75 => 0.03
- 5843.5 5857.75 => -0.02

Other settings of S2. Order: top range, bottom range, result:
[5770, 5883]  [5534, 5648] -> 1.04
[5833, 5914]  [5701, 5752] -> 0.94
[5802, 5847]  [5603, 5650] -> 1.05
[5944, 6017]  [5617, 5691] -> 1.00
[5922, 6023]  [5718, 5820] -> 0.96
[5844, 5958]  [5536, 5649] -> 0.97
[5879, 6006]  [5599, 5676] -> 0.97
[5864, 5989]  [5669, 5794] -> 0.95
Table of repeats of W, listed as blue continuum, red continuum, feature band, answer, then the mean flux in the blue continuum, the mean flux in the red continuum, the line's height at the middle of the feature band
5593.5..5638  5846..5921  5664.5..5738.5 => -1.80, 9.22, 8.84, 9.1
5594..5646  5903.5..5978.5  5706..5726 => -0.39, 9.24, 9.09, 9.2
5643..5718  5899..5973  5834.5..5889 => -1.18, 9.24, 9.03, 9.09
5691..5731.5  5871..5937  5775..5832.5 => -3.67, 9.49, 8.7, 9.11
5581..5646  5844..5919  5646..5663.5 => -0.33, 9.18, 8.85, 9.13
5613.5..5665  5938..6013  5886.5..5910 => 2.90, 9.26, 9.18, 9.2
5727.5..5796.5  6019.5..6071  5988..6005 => 0.35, 9.54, 9.61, 9.6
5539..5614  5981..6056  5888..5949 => 4.02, 9.26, 9.48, 9.43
